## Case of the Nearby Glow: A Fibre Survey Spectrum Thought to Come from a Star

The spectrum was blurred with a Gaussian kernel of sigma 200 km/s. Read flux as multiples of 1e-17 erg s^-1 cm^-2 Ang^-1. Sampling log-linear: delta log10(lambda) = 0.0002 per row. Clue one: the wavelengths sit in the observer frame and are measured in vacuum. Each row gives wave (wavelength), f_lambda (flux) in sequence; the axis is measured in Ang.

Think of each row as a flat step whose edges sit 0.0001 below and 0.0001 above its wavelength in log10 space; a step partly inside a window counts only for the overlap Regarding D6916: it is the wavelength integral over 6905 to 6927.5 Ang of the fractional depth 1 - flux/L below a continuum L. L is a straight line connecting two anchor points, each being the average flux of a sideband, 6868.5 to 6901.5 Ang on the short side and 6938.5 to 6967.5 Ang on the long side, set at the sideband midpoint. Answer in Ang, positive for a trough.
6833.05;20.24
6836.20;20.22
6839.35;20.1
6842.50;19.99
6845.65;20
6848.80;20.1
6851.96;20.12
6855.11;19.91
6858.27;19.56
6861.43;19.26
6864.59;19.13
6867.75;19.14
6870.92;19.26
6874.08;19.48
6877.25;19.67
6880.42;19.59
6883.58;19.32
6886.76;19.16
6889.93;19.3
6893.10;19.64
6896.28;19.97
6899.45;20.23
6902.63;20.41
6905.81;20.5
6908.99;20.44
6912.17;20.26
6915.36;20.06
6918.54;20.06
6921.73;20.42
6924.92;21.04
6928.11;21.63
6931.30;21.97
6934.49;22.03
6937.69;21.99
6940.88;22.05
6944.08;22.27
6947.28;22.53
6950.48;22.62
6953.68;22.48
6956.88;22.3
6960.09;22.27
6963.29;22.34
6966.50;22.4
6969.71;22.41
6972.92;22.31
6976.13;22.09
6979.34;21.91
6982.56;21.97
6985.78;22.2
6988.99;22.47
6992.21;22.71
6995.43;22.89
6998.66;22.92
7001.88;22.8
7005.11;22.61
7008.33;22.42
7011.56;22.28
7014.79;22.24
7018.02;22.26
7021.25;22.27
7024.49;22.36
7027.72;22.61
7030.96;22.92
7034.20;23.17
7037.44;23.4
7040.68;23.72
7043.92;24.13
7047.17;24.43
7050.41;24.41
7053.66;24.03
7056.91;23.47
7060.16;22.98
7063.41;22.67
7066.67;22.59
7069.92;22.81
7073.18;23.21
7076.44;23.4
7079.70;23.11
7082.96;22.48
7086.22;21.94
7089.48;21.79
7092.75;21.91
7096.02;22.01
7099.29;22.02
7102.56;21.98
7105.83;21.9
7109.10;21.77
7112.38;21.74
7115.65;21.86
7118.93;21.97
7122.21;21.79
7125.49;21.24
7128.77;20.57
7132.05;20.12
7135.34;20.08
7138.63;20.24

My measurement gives 0.43 Ang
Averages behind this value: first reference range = 19.6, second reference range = 22.4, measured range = 20.4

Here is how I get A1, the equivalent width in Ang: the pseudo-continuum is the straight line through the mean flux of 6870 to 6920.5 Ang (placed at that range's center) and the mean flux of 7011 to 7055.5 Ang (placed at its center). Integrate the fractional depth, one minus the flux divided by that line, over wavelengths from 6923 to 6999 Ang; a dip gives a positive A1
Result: -2.8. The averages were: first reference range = 19.8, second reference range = 23.2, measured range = 22.2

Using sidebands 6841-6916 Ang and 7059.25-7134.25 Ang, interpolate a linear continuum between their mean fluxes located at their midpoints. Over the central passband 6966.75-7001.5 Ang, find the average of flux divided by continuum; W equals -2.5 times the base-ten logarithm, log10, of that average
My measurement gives -0.08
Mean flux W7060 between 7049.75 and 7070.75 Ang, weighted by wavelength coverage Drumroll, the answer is 23.2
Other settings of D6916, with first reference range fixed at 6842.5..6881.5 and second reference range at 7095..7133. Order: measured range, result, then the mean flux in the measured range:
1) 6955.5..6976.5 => -1.93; 22.3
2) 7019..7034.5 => -1.25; 22.6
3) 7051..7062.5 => -1.29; 23.5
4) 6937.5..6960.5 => -2.30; 22.3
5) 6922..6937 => -1.06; 21.6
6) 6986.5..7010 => -2.25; 22.7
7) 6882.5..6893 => 0.27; 19.3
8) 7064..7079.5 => -1.25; 23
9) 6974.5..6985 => -0.75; 22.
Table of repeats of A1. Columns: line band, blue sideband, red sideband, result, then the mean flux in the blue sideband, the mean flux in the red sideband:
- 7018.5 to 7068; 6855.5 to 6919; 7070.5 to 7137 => -4.7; 19.7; 21.9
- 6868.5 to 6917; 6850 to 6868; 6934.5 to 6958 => 1.9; 19.6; 22.3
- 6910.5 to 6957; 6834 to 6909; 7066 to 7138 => -2.8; 19.8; 21.9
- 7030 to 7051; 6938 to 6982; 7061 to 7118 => -1.3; 22.3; 22.3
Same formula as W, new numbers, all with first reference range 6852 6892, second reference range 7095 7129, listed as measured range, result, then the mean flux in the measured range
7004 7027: -0.077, 22.4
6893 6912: -0.028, 20.2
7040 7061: -0.133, 23.9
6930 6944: -0.102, 22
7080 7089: -0.041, 22.3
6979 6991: -0.084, 22.2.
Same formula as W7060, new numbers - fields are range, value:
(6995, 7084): 23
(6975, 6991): 22.1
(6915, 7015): 22.1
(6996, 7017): 22.6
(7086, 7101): 21.9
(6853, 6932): 20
